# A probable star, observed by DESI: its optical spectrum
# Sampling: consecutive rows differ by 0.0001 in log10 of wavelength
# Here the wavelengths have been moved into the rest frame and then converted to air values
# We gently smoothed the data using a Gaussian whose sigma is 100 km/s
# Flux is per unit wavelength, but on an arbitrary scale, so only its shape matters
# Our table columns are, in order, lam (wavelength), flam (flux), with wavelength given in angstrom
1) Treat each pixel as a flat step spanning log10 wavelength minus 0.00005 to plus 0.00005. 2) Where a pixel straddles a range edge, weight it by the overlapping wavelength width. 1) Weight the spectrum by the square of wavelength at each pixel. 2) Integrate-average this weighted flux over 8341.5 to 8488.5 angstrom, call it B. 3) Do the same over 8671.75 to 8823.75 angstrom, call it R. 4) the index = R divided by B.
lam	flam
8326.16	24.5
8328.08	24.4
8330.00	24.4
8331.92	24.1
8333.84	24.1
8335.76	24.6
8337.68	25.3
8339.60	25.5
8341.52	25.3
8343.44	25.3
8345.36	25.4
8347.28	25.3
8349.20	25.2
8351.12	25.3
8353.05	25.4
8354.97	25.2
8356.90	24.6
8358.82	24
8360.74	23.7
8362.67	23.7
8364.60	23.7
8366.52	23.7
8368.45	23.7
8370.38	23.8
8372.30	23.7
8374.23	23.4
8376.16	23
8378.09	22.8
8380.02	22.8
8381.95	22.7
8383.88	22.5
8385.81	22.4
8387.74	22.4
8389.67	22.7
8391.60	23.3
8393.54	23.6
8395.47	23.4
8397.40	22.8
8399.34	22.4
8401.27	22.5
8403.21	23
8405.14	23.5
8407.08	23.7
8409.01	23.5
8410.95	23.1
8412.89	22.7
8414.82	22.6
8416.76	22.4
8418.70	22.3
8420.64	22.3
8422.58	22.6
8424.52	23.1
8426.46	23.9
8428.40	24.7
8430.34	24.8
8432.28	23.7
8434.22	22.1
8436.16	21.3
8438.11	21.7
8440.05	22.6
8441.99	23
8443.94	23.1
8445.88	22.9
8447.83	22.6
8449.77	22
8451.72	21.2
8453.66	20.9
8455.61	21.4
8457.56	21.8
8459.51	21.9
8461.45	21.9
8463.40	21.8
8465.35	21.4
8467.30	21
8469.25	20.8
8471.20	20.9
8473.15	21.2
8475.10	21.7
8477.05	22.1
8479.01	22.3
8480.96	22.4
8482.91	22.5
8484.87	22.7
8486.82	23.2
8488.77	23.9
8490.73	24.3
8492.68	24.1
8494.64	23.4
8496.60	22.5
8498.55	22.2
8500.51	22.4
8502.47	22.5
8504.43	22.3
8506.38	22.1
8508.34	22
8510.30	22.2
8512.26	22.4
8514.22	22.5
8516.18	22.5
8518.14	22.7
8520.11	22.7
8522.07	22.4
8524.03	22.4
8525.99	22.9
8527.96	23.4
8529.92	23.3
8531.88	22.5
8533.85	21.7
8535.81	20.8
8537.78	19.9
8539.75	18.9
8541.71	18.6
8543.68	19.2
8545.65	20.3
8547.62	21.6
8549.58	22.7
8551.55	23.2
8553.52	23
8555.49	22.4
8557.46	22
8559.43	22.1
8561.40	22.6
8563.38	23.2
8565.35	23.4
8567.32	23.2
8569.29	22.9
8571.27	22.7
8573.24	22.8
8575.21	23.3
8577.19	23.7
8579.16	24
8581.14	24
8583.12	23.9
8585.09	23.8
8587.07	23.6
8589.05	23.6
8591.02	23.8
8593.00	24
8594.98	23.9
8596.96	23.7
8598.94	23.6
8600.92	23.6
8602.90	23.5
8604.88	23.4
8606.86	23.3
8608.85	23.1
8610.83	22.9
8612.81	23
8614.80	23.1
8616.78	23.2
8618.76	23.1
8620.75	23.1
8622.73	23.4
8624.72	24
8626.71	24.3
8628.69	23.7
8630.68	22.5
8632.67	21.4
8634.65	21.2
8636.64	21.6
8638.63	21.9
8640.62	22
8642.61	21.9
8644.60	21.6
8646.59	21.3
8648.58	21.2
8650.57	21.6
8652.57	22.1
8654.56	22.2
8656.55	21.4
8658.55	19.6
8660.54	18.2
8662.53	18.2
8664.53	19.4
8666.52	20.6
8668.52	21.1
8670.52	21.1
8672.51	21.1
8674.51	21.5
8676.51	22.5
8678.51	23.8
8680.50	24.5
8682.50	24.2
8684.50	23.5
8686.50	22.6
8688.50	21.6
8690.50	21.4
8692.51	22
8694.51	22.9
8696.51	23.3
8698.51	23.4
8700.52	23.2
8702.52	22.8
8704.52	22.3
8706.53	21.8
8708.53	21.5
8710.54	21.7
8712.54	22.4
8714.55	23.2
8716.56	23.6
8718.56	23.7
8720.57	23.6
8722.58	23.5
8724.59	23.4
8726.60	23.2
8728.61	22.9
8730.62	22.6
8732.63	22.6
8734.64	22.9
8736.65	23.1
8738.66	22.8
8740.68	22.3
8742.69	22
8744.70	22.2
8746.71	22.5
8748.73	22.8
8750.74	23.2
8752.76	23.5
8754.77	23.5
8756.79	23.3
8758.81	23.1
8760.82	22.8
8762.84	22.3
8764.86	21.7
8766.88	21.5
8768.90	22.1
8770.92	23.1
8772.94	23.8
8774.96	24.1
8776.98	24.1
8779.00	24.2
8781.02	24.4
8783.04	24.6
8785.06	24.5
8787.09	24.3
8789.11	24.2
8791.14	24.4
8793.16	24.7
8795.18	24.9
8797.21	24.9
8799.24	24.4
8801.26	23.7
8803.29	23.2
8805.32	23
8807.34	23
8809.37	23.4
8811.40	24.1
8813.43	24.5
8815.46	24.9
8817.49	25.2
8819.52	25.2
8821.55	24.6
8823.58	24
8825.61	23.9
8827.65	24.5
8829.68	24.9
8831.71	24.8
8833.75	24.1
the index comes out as 1.10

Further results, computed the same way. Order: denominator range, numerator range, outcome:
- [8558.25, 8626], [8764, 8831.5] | 1.08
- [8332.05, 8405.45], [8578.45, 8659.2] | 1.02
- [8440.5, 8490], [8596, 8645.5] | 1.08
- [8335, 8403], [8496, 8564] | 0.96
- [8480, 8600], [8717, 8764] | 1.06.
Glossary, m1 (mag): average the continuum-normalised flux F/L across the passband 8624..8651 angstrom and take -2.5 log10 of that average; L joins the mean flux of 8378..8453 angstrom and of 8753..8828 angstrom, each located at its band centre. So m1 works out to 0.06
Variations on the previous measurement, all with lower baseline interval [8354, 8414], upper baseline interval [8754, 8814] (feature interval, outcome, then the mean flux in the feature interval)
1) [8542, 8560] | 0.08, 21.7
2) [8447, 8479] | 0.09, 21.6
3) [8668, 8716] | 0.05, 22.5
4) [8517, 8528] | 0.03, 22.7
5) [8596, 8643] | 0.03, 22.9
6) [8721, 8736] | 0.03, 23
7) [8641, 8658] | 0.09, 21.6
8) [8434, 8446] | 0.05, 22.4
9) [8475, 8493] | 0.02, 22.9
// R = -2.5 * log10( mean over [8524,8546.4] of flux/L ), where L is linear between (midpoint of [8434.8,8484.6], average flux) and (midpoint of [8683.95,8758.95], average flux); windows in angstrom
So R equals 0.05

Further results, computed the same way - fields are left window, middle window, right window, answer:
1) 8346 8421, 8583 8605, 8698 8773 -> -0.032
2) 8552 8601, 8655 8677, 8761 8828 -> 0.155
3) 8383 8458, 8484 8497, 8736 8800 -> -0.029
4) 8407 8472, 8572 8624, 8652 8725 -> -0.060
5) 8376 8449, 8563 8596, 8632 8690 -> -0.073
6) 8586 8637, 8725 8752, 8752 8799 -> 0.040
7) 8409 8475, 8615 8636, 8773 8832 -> 0.016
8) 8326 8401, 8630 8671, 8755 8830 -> 0.138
